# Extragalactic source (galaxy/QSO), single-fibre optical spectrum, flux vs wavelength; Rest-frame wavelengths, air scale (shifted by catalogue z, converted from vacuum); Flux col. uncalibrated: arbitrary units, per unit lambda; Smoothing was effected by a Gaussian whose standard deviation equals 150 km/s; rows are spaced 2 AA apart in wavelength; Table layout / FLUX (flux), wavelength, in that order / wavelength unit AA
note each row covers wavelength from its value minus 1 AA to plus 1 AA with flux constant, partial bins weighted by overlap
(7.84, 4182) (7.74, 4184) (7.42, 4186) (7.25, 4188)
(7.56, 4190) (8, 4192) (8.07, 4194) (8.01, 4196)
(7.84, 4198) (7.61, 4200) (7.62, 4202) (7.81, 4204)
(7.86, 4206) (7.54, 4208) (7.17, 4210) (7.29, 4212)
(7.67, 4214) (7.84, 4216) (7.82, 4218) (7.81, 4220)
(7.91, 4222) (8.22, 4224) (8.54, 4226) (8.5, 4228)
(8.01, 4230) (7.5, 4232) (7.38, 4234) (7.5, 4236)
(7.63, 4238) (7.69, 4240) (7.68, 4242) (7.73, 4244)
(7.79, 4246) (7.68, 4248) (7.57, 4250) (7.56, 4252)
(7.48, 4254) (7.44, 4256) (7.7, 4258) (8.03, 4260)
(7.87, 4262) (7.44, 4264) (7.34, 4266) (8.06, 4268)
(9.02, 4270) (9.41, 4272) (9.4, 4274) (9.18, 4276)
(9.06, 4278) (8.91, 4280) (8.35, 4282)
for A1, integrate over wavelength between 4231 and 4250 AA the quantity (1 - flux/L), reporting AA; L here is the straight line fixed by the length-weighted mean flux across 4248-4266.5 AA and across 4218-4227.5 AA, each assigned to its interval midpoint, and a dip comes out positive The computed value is 0.6 AA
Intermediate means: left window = 8.11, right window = 7.61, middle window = 7.62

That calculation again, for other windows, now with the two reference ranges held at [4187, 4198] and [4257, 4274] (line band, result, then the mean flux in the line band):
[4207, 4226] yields 0.4 AA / 7.74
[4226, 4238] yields 0.3 AA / 7.83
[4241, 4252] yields 0.5 AA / 7.68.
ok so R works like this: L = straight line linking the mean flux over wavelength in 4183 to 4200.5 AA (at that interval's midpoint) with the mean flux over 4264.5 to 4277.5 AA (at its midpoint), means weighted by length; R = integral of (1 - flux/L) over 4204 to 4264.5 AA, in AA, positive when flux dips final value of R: 3.7 AA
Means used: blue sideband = 7.73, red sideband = 8.7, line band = 7.73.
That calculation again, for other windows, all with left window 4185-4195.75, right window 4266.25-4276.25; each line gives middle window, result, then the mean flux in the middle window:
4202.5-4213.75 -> 0.56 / 7.55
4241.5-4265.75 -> 2.71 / 7.65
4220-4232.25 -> 0.13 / 8.13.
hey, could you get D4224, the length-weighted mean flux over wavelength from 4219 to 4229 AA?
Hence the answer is 8.2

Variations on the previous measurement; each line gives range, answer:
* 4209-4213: 7.23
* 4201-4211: 7.6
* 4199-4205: 7.68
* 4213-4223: 7.81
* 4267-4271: 8.54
